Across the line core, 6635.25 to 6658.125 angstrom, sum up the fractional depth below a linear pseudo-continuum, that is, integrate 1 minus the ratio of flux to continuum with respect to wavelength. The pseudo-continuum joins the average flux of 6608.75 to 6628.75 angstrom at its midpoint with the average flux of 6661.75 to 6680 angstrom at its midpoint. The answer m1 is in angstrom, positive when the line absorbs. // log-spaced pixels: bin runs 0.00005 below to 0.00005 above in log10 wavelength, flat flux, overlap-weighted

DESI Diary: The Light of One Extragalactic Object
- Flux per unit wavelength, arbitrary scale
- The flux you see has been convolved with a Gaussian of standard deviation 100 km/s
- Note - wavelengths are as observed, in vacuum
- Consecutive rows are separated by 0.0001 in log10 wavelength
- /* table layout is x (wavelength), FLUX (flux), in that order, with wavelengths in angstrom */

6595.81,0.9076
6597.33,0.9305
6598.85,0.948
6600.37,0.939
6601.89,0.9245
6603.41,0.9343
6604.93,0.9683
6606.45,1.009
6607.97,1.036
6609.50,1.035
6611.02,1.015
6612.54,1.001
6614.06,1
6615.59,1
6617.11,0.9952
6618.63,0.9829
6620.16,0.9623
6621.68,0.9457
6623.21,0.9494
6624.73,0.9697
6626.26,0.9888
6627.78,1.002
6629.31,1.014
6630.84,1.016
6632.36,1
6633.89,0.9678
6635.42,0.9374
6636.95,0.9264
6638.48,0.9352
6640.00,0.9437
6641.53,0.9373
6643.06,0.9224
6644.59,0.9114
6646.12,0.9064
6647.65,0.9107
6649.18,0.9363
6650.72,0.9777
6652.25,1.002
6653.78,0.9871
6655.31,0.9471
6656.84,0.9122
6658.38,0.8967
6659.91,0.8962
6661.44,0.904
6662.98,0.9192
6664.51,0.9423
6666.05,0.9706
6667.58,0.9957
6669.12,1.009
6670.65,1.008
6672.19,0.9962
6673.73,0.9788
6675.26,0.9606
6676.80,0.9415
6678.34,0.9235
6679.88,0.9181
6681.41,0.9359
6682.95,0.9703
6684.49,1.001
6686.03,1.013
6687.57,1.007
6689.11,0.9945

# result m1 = 0.9 angstrom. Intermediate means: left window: 0.989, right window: 0.963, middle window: 0.939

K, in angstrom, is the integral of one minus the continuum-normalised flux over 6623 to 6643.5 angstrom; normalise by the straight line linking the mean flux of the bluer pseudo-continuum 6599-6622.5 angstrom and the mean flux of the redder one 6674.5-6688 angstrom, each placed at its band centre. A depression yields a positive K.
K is 0.2 angstrom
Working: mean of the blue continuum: 0.982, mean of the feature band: 0.966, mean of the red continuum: 0.962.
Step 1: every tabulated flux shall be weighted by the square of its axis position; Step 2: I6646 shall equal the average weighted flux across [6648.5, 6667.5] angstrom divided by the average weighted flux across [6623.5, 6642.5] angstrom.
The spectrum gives 1.0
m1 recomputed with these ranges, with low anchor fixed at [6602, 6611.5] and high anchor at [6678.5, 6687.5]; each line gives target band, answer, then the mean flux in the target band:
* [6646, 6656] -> 0.24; 0.955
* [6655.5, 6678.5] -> 0.53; 0.951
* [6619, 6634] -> 0.07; 0.982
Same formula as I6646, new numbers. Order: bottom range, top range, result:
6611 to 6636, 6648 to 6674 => 0.98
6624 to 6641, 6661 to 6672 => 1.01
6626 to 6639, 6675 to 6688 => 1.00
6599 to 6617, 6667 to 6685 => 1.00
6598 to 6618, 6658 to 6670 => 0.98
